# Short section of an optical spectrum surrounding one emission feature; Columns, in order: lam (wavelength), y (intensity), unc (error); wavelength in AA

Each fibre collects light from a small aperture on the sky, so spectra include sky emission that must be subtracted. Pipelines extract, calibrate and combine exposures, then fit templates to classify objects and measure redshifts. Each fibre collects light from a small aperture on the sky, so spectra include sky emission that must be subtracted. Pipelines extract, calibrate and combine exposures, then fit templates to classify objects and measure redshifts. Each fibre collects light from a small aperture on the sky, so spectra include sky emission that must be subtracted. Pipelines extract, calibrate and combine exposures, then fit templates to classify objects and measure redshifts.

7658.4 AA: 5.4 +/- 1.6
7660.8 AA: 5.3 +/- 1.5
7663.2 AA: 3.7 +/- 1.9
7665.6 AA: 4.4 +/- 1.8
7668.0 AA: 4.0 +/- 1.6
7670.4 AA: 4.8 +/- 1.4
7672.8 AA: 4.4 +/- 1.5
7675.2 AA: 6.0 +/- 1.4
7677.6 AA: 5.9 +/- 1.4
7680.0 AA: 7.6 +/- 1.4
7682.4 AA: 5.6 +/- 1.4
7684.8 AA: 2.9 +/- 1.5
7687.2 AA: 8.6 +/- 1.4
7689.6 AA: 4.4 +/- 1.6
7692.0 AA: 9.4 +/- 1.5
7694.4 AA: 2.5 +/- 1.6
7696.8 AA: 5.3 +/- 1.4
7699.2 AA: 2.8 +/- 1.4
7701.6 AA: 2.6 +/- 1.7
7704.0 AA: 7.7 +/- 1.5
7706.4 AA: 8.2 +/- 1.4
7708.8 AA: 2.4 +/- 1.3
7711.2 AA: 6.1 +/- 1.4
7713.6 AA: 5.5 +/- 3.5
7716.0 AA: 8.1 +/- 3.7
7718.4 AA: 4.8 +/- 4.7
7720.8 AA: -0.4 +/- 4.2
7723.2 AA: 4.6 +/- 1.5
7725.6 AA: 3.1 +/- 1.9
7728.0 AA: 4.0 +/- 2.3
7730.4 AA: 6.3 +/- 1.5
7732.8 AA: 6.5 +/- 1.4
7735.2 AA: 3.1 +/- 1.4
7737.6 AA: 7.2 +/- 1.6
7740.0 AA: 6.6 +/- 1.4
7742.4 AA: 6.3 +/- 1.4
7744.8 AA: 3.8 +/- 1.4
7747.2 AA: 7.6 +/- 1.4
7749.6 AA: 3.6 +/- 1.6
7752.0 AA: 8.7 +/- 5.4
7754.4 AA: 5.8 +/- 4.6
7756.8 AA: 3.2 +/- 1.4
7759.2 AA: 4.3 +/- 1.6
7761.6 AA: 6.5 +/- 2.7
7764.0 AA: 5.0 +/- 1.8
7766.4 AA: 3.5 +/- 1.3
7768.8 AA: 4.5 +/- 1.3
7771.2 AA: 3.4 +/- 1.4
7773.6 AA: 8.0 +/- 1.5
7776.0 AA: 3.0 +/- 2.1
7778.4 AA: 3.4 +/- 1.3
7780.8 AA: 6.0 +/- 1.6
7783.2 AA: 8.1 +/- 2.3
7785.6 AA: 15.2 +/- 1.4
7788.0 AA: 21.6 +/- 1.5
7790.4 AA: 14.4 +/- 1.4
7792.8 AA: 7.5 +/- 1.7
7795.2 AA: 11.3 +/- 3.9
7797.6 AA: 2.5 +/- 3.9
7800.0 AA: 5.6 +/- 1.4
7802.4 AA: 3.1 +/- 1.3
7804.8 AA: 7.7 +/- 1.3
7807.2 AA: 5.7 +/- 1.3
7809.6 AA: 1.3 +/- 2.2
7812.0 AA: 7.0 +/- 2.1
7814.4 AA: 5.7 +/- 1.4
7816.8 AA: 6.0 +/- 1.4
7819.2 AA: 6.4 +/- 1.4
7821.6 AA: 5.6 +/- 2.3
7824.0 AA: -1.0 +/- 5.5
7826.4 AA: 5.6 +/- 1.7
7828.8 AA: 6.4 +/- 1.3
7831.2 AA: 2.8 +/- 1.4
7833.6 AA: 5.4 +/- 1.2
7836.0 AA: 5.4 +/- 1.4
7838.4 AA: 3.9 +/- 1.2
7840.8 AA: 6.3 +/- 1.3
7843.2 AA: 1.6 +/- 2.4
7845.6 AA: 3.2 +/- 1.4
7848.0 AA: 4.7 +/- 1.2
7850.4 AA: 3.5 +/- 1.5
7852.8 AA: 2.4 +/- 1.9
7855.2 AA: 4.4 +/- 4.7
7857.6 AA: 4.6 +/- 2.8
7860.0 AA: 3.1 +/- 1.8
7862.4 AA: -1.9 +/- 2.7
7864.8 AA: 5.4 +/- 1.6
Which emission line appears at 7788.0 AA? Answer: H-gamma 4340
